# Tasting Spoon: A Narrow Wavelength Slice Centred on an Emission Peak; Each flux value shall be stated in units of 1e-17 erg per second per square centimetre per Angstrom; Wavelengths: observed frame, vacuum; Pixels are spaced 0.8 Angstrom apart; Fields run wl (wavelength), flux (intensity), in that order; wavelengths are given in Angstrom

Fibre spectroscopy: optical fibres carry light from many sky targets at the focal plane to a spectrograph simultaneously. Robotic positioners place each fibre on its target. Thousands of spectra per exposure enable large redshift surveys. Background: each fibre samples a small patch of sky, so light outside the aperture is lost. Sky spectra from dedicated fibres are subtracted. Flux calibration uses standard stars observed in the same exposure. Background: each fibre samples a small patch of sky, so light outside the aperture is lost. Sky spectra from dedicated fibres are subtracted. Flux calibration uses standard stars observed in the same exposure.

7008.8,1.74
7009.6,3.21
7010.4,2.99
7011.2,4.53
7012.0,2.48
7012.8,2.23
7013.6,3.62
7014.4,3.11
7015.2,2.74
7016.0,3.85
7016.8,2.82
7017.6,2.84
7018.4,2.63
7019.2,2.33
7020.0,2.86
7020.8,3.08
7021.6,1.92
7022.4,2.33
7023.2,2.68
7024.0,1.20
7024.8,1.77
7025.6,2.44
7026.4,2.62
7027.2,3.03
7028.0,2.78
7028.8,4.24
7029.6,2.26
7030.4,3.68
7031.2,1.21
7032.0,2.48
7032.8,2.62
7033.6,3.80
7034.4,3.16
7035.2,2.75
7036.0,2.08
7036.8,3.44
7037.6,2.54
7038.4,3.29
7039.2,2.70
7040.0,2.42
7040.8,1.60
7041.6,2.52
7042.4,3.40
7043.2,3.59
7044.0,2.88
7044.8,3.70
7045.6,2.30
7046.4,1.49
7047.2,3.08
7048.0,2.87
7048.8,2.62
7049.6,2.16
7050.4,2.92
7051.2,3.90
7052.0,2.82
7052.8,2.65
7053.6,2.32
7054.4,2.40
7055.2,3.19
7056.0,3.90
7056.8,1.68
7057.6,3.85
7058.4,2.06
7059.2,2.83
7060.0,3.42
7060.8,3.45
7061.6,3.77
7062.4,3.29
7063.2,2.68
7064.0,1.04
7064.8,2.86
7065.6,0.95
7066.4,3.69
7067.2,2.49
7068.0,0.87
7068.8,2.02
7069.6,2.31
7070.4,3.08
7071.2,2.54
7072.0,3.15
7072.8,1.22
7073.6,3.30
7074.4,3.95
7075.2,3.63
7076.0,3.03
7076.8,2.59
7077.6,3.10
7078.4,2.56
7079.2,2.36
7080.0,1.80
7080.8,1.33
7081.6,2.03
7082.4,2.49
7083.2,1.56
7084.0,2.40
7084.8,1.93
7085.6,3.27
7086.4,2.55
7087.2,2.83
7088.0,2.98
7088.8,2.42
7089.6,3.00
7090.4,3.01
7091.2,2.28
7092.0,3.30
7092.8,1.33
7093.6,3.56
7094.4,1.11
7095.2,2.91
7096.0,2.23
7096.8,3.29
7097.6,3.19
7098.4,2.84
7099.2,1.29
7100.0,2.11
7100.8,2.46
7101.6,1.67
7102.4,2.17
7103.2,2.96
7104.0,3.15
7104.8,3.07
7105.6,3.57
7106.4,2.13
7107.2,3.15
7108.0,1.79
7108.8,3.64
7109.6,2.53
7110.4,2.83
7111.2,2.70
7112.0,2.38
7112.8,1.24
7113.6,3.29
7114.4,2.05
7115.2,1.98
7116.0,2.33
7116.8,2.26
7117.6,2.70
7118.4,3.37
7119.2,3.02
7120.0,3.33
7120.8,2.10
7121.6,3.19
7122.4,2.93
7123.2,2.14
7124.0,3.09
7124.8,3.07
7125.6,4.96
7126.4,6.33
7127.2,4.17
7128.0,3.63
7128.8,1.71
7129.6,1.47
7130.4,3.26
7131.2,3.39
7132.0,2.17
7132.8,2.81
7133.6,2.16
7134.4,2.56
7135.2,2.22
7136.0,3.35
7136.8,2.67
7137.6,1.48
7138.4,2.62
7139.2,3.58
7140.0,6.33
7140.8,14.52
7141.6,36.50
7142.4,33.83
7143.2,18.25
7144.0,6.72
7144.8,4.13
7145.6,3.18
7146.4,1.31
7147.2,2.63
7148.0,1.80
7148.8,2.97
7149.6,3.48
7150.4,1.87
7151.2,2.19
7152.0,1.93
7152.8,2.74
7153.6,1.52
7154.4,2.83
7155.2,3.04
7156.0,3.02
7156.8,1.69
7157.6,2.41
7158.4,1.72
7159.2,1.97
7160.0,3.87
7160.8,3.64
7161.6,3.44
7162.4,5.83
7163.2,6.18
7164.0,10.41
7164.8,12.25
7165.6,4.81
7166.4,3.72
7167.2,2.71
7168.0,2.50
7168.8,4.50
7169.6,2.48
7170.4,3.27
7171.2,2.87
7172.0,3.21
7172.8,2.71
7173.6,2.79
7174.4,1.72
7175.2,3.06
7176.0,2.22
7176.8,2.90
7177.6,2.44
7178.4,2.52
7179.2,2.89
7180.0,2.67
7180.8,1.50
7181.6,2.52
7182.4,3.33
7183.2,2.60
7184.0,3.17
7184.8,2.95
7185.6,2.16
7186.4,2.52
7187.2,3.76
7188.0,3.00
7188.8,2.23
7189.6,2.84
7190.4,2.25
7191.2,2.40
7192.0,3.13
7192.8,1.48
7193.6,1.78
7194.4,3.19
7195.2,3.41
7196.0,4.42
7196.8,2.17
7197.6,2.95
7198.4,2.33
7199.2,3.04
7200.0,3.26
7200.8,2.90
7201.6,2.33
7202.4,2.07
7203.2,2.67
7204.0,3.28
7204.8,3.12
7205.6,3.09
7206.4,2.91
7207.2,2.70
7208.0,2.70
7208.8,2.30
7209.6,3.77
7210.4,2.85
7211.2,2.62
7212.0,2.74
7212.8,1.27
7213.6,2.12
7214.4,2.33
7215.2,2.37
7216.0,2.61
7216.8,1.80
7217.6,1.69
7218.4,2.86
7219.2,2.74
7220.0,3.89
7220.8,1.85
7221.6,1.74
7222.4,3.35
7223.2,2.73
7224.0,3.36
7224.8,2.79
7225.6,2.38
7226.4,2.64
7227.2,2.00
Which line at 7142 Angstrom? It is H-alpha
